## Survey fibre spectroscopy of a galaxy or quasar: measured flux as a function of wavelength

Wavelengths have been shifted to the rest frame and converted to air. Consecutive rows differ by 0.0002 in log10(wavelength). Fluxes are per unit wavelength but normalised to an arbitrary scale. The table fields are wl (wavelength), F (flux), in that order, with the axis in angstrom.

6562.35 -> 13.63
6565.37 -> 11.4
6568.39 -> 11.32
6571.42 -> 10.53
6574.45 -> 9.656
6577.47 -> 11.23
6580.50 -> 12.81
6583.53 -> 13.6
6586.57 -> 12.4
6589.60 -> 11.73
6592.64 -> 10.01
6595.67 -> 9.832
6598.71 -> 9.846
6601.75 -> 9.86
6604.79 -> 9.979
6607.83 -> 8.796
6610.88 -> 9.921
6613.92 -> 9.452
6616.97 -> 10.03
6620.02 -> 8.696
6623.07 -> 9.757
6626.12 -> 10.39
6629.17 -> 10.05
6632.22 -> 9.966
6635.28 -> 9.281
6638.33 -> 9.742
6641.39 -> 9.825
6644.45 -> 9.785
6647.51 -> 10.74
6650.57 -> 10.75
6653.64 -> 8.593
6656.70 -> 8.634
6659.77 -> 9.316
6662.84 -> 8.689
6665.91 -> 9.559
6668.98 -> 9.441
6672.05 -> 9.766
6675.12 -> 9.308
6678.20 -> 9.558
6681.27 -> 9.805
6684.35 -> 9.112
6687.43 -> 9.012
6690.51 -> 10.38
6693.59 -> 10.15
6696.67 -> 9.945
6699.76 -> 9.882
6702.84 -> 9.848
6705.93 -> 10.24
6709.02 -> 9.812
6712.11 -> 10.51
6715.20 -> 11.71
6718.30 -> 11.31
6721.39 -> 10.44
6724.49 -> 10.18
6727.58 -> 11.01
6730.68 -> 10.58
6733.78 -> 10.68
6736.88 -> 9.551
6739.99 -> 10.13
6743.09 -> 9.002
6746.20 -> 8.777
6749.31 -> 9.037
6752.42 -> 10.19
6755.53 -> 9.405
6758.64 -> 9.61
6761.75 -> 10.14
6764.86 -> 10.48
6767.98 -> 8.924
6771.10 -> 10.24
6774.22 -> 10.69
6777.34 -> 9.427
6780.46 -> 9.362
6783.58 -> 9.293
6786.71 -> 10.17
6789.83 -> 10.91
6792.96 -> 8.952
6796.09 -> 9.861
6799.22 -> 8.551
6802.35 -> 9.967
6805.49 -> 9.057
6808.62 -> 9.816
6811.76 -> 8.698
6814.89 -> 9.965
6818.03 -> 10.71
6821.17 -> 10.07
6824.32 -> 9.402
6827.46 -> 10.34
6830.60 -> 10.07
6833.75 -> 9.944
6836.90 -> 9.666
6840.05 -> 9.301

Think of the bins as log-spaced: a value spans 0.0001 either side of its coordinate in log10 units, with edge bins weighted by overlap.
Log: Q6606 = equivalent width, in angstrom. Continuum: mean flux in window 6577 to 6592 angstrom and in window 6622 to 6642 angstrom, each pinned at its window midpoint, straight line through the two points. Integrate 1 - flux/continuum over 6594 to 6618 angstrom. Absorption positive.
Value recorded 3.2 angstrom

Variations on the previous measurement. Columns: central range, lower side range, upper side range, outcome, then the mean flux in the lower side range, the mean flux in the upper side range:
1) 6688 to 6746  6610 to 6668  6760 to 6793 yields -2.7 angstrom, 9.64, 9.91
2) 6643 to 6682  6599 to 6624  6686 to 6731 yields 1.7 angstrom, 9.57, 10.3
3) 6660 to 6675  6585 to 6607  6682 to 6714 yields 1.1 angstrom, 10.5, 9.91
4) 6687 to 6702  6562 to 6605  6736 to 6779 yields 0.4 angstrom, 11.2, 9.69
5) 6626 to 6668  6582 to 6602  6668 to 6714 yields 3.0 angstrom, 11.1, 9.81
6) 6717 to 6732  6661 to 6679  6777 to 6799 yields -1.9 angstrom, 9.38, 9.66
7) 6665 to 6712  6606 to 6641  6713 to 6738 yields 2.6 angstrom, 9.65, 10.7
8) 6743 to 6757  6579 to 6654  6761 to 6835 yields 0.8 angstrom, 10.3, 9.79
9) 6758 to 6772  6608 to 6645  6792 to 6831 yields -0.3 angstrom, 9.7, 9.65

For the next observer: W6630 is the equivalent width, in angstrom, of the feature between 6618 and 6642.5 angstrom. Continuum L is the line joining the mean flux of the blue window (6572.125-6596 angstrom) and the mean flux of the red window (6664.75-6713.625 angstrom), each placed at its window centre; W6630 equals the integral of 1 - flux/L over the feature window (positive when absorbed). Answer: 2.28 angstrom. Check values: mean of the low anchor 11.5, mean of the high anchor 9.77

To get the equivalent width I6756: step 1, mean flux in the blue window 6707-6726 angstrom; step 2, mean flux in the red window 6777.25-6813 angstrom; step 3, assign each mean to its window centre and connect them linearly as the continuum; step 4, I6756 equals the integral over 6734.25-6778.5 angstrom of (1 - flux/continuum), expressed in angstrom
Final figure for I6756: 1.6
